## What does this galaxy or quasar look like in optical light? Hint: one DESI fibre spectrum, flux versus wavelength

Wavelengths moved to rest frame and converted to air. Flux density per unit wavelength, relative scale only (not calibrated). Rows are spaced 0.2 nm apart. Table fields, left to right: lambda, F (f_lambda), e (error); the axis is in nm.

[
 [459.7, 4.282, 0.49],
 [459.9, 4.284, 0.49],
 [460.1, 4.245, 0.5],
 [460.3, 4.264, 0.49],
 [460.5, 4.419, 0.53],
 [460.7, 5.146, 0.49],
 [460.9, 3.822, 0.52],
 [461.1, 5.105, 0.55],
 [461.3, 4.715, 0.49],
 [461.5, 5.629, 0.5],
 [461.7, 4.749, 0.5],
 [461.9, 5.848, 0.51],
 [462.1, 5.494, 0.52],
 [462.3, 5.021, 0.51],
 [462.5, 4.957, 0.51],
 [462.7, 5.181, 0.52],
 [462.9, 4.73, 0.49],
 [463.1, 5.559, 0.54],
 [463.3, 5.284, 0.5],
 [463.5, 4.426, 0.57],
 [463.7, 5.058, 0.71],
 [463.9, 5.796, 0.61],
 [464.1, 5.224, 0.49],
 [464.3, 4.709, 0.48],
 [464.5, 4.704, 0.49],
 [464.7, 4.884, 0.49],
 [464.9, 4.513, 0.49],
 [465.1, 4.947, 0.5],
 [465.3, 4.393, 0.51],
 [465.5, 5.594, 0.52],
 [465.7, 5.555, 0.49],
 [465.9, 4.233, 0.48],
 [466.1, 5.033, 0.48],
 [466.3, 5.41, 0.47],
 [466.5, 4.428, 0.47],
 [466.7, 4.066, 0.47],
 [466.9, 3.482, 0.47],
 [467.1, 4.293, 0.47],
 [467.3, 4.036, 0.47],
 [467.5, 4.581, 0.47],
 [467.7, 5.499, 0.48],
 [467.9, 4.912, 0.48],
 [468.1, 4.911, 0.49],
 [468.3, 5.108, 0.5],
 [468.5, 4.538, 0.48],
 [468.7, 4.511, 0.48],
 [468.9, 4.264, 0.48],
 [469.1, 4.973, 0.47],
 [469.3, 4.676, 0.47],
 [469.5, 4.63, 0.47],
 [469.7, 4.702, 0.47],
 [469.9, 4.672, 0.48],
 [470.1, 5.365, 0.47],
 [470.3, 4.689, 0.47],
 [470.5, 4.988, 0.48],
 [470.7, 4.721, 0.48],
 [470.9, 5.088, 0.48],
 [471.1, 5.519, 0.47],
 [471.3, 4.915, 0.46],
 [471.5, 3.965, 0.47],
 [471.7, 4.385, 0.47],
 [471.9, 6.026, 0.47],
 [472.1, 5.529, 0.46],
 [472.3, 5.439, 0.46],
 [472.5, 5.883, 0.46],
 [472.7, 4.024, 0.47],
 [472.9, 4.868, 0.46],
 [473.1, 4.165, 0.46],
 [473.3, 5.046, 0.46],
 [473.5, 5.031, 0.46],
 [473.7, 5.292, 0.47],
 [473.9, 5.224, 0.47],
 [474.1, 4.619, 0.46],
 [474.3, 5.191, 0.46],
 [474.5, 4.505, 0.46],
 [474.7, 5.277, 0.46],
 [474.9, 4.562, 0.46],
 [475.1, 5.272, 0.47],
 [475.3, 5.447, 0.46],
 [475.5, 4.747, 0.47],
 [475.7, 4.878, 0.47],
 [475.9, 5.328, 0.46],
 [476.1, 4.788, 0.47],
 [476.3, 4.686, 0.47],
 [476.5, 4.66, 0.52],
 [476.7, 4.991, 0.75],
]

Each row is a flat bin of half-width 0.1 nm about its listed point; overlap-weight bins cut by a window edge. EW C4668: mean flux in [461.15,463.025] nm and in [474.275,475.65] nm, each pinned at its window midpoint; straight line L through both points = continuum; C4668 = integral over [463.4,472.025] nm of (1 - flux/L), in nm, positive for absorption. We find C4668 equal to 0.47 nm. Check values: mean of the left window 5.15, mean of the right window 4.99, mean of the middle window 4.8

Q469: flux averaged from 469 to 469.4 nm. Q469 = 4.82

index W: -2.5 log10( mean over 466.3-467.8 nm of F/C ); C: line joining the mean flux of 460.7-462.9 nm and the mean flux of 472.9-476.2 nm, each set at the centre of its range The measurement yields 0.14 mag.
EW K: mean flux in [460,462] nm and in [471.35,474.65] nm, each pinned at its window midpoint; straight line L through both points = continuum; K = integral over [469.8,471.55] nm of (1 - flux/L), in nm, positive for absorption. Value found 0.006 nm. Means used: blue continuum 4.79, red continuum 4.95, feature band 4.91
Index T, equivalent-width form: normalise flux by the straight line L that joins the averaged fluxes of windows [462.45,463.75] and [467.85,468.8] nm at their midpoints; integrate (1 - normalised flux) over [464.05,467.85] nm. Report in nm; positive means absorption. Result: 0.15 nm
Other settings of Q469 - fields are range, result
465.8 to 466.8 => 4.63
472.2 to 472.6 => 5.66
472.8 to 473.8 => 4.88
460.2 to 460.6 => 4.34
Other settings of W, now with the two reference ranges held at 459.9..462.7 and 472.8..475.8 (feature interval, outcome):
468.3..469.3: 0.063 mag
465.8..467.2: 0.111 mag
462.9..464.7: -0.040 mag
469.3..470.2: 0.021 mag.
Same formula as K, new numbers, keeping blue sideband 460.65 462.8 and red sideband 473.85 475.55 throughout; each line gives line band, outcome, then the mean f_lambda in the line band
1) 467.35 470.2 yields 0.13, 4.8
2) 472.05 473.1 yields -0.01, 5.04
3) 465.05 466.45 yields 0.01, 5.01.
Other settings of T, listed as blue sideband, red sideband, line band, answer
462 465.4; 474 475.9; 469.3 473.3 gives 0.04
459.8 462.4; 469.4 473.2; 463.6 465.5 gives -0.04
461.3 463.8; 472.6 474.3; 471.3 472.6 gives -0.09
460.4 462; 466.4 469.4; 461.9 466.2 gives -0.24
